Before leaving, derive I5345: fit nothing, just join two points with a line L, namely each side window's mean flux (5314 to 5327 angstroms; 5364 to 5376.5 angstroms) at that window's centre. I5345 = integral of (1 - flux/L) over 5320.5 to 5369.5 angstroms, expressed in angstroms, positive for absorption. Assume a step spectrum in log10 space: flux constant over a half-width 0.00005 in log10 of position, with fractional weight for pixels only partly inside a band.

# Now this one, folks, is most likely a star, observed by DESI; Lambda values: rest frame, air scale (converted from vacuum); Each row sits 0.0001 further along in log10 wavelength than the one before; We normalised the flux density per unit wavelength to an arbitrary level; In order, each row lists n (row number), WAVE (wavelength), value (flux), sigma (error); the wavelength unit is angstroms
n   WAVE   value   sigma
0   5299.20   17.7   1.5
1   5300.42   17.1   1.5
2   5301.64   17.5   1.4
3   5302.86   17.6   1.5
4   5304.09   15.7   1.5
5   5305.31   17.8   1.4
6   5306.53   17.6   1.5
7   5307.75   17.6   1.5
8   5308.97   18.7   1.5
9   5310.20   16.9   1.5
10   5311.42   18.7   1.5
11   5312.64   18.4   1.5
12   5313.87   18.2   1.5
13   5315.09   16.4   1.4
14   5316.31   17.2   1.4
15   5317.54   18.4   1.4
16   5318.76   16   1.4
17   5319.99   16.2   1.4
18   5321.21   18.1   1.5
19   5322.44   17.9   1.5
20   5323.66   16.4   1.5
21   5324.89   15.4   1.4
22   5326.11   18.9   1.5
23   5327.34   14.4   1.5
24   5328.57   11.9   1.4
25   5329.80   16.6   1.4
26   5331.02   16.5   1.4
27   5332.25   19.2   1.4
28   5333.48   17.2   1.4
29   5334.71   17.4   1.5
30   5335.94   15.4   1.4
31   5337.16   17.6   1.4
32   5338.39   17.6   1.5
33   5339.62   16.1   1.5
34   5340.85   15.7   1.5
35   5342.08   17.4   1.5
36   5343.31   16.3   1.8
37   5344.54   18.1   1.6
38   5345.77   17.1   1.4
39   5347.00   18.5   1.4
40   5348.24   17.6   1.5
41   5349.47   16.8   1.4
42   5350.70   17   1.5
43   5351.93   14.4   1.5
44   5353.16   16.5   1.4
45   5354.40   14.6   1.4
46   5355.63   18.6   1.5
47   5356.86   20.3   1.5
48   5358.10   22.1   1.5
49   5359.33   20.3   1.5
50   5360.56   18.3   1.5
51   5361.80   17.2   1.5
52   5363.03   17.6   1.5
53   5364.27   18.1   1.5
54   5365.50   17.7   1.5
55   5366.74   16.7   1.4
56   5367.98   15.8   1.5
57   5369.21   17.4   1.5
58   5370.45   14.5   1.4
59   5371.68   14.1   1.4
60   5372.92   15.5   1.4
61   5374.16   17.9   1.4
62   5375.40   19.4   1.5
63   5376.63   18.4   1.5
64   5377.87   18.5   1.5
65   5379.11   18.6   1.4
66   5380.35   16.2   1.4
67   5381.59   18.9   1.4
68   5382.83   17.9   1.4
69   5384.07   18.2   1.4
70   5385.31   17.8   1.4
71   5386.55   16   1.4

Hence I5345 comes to -0.7 angstroms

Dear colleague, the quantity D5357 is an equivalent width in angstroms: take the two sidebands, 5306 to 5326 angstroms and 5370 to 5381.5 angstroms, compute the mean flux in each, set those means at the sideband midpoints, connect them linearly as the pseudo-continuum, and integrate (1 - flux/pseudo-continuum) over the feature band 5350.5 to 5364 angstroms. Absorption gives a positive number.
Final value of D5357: -0.6 angstroms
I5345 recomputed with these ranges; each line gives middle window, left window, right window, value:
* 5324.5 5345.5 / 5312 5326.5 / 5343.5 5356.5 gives 0.6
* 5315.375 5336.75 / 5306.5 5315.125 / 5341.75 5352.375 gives 1.1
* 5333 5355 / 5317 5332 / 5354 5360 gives 1.7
